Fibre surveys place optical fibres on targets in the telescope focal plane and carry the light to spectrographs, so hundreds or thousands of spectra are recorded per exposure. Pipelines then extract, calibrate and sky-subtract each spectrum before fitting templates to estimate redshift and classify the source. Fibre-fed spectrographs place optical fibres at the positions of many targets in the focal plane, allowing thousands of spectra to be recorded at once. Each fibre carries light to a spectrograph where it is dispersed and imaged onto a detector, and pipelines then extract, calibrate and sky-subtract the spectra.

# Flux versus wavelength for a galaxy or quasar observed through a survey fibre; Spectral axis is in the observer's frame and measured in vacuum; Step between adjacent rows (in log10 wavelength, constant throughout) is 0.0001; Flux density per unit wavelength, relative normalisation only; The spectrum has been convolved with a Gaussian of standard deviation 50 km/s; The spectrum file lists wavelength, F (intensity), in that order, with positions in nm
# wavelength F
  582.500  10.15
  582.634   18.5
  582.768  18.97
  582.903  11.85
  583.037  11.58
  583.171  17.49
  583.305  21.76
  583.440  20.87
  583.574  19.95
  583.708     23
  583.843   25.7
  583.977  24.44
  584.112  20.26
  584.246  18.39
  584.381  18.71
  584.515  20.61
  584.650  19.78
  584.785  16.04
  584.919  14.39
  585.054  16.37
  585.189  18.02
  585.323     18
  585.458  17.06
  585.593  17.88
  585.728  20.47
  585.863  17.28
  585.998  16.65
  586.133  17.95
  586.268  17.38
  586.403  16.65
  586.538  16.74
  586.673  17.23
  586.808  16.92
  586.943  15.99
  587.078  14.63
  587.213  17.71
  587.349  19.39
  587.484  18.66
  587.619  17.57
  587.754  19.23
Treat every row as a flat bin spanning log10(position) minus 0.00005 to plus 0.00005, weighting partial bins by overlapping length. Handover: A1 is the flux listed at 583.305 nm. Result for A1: 21.76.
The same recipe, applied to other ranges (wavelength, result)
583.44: 20.87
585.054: 16.37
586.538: 16.74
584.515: 20.61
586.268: 17.38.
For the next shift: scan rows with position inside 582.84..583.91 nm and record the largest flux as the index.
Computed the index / 25.7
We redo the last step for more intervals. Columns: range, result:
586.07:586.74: 17.95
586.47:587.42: 19.39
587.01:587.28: 17.71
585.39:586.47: 20.47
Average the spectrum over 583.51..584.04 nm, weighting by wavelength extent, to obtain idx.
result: 23.3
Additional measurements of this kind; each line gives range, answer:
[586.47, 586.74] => 17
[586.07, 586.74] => 17.2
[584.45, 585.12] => 17.4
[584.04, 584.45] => 19.2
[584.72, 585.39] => 16.6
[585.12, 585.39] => 18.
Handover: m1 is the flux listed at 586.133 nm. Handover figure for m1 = 17.95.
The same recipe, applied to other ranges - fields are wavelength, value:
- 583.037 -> 11.58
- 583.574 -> 19.95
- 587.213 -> 17.71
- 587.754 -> 19.23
